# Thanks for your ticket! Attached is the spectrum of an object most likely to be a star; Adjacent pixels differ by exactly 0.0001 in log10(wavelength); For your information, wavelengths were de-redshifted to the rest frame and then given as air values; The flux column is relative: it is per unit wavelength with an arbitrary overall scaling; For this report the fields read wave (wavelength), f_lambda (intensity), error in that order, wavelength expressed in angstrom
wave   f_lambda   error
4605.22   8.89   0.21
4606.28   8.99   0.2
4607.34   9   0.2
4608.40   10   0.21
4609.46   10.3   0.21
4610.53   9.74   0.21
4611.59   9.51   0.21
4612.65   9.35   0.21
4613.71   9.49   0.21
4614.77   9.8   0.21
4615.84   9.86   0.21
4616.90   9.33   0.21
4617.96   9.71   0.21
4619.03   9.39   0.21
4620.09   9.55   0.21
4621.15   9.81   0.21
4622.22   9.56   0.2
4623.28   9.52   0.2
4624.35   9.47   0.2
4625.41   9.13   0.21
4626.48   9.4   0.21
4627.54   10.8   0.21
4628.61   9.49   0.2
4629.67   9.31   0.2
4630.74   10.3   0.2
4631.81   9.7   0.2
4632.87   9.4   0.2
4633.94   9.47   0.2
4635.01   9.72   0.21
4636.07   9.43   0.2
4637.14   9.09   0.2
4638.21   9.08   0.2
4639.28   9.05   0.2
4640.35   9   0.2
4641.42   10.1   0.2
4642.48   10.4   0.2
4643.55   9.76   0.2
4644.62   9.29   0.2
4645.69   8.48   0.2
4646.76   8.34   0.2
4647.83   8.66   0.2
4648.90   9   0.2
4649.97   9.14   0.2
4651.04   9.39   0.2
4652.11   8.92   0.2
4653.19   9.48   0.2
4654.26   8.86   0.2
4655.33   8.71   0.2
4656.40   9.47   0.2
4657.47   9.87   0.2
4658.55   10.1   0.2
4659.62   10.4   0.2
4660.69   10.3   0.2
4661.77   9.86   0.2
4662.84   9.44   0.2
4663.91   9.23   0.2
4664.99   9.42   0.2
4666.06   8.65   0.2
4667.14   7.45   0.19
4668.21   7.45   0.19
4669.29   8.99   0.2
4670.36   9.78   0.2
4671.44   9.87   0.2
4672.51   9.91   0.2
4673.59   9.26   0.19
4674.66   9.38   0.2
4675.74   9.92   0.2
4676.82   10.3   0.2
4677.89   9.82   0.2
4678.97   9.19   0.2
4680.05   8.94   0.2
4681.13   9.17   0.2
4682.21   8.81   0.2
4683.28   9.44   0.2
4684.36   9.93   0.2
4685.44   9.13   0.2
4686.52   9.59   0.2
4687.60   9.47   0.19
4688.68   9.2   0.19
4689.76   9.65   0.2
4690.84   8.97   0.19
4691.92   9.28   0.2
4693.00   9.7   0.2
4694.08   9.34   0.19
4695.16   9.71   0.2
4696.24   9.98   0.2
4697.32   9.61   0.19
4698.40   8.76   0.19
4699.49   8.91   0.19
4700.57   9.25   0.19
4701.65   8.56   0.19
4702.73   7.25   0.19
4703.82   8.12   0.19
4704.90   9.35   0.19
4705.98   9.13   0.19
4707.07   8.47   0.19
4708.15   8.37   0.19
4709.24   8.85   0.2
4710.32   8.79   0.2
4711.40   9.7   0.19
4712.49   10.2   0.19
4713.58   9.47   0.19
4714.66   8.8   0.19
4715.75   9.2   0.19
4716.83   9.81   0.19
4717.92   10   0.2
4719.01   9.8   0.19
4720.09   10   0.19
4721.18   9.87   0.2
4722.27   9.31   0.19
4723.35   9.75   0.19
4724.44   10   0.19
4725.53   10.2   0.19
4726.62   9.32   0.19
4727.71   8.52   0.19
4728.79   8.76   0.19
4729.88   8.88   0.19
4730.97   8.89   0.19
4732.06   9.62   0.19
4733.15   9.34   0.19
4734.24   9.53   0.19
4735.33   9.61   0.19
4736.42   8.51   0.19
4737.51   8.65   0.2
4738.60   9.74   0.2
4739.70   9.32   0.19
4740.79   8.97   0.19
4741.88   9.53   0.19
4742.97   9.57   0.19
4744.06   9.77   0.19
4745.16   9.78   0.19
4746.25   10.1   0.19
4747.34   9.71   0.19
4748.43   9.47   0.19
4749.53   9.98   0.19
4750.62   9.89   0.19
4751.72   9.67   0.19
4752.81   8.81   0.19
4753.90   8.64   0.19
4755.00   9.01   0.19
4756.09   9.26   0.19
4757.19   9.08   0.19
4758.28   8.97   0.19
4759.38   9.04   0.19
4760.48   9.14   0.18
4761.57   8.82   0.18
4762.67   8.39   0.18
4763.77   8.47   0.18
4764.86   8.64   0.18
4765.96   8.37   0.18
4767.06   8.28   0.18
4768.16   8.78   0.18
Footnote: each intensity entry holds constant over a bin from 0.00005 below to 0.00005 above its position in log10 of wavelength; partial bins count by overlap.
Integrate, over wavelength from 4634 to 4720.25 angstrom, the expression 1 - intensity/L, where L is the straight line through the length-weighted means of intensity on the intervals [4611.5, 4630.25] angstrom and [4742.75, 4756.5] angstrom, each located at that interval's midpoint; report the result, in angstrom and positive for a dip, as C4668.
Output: 2.5 angstrom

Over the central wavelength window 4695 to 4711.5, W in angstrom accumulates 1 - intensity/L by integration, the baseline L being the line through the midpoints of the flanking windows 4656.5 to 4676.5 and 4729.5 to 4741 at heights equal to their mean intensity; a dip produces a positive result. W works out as 0.7 angstrom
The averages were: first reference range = 9.41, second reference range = 9.19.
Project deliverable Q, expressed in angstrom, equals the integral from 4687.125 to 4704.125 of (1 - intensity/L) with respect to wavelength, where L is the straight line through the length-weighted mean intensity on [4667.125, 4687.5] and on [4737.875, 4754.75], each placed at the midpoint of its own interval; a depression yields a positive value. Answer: 0.5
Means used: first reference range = 9.33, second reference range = 9.51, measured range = 9.12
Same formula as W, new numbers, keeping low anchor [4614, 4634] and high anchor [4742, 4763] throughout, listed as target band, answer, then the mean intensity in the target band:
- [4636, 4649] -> 0.52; 9.2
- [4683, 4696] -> 0.02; 9.46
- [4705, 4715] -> 0.35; 9.1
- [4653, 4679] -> 0.35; 9.41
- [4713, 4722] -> -0.19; 9.61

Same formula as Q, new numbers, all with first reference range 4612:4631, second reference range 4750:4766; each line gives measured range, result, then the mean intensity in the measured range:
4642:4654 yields 0.42 angstrom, 9.15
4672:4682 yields -0.17 angstrom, 9.51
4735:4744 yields -0.20 angstrom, 9.26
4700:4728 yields -0.19 angstrom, 9.24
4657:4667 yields -0.19 angstrom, 9.6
